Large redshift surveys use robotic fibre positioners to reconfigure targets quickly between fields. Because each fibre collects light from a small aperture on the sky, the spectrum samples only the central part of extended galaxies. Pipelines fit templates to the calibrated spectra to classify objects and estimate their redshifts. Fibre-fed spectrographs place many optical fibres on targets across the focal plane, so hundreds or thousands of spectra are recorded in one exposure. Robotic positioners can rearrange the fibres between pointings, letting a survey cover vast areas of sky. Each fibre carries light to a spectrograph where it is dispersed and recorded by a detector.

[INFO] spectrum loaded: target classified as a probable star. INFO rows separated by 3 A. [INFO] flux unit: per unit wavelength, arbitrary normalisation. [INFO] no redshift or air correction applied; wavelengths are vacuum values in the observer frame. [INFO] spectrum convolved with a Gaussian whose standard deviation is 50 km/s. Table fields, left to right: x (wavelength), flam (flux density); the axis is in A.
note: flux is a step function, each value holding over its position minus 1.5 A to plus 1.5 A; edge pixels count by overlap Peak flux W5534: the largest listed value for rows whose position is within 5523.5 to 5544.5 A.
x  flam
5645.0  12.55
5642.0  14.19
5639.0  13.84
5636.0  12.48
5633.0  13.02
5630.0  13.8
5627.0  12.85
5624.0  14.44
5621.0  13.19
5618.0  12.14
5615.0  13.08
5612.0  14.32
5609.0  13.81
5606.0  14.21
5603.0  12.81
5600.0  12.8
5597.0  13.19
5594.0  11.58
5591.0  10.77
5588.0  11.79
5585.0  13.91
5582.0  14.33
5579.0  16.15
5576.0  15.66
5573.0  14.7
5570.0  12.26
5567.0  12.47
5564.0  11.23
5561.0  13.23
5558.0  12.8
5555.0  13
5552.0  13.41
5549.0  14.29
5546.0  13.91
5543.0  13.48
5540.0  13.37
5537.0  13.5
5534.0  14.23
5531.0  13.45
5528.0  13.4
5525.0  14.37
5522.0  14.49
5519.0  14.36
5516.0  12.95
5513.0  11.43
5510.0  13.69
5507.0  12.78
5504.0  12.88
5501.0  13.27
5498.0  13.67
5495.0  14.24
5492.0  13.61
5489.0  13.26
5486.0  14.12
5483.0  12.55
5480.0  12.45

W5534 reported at 14.37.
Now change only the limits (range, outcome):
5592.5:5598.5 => 13.19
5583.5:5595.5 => 13.91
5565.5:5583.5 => 16.15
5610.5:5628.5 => 14.44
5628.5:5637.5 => 13.8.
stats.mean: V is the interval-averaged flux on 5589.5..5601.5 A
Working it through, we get 12.1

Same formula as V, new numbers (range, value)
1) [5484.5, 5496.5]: 13.8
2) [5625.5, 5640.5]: 13.2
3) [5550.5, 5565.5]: 12.7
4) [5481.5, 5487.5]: 13.3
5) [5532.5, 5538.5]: 13.9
